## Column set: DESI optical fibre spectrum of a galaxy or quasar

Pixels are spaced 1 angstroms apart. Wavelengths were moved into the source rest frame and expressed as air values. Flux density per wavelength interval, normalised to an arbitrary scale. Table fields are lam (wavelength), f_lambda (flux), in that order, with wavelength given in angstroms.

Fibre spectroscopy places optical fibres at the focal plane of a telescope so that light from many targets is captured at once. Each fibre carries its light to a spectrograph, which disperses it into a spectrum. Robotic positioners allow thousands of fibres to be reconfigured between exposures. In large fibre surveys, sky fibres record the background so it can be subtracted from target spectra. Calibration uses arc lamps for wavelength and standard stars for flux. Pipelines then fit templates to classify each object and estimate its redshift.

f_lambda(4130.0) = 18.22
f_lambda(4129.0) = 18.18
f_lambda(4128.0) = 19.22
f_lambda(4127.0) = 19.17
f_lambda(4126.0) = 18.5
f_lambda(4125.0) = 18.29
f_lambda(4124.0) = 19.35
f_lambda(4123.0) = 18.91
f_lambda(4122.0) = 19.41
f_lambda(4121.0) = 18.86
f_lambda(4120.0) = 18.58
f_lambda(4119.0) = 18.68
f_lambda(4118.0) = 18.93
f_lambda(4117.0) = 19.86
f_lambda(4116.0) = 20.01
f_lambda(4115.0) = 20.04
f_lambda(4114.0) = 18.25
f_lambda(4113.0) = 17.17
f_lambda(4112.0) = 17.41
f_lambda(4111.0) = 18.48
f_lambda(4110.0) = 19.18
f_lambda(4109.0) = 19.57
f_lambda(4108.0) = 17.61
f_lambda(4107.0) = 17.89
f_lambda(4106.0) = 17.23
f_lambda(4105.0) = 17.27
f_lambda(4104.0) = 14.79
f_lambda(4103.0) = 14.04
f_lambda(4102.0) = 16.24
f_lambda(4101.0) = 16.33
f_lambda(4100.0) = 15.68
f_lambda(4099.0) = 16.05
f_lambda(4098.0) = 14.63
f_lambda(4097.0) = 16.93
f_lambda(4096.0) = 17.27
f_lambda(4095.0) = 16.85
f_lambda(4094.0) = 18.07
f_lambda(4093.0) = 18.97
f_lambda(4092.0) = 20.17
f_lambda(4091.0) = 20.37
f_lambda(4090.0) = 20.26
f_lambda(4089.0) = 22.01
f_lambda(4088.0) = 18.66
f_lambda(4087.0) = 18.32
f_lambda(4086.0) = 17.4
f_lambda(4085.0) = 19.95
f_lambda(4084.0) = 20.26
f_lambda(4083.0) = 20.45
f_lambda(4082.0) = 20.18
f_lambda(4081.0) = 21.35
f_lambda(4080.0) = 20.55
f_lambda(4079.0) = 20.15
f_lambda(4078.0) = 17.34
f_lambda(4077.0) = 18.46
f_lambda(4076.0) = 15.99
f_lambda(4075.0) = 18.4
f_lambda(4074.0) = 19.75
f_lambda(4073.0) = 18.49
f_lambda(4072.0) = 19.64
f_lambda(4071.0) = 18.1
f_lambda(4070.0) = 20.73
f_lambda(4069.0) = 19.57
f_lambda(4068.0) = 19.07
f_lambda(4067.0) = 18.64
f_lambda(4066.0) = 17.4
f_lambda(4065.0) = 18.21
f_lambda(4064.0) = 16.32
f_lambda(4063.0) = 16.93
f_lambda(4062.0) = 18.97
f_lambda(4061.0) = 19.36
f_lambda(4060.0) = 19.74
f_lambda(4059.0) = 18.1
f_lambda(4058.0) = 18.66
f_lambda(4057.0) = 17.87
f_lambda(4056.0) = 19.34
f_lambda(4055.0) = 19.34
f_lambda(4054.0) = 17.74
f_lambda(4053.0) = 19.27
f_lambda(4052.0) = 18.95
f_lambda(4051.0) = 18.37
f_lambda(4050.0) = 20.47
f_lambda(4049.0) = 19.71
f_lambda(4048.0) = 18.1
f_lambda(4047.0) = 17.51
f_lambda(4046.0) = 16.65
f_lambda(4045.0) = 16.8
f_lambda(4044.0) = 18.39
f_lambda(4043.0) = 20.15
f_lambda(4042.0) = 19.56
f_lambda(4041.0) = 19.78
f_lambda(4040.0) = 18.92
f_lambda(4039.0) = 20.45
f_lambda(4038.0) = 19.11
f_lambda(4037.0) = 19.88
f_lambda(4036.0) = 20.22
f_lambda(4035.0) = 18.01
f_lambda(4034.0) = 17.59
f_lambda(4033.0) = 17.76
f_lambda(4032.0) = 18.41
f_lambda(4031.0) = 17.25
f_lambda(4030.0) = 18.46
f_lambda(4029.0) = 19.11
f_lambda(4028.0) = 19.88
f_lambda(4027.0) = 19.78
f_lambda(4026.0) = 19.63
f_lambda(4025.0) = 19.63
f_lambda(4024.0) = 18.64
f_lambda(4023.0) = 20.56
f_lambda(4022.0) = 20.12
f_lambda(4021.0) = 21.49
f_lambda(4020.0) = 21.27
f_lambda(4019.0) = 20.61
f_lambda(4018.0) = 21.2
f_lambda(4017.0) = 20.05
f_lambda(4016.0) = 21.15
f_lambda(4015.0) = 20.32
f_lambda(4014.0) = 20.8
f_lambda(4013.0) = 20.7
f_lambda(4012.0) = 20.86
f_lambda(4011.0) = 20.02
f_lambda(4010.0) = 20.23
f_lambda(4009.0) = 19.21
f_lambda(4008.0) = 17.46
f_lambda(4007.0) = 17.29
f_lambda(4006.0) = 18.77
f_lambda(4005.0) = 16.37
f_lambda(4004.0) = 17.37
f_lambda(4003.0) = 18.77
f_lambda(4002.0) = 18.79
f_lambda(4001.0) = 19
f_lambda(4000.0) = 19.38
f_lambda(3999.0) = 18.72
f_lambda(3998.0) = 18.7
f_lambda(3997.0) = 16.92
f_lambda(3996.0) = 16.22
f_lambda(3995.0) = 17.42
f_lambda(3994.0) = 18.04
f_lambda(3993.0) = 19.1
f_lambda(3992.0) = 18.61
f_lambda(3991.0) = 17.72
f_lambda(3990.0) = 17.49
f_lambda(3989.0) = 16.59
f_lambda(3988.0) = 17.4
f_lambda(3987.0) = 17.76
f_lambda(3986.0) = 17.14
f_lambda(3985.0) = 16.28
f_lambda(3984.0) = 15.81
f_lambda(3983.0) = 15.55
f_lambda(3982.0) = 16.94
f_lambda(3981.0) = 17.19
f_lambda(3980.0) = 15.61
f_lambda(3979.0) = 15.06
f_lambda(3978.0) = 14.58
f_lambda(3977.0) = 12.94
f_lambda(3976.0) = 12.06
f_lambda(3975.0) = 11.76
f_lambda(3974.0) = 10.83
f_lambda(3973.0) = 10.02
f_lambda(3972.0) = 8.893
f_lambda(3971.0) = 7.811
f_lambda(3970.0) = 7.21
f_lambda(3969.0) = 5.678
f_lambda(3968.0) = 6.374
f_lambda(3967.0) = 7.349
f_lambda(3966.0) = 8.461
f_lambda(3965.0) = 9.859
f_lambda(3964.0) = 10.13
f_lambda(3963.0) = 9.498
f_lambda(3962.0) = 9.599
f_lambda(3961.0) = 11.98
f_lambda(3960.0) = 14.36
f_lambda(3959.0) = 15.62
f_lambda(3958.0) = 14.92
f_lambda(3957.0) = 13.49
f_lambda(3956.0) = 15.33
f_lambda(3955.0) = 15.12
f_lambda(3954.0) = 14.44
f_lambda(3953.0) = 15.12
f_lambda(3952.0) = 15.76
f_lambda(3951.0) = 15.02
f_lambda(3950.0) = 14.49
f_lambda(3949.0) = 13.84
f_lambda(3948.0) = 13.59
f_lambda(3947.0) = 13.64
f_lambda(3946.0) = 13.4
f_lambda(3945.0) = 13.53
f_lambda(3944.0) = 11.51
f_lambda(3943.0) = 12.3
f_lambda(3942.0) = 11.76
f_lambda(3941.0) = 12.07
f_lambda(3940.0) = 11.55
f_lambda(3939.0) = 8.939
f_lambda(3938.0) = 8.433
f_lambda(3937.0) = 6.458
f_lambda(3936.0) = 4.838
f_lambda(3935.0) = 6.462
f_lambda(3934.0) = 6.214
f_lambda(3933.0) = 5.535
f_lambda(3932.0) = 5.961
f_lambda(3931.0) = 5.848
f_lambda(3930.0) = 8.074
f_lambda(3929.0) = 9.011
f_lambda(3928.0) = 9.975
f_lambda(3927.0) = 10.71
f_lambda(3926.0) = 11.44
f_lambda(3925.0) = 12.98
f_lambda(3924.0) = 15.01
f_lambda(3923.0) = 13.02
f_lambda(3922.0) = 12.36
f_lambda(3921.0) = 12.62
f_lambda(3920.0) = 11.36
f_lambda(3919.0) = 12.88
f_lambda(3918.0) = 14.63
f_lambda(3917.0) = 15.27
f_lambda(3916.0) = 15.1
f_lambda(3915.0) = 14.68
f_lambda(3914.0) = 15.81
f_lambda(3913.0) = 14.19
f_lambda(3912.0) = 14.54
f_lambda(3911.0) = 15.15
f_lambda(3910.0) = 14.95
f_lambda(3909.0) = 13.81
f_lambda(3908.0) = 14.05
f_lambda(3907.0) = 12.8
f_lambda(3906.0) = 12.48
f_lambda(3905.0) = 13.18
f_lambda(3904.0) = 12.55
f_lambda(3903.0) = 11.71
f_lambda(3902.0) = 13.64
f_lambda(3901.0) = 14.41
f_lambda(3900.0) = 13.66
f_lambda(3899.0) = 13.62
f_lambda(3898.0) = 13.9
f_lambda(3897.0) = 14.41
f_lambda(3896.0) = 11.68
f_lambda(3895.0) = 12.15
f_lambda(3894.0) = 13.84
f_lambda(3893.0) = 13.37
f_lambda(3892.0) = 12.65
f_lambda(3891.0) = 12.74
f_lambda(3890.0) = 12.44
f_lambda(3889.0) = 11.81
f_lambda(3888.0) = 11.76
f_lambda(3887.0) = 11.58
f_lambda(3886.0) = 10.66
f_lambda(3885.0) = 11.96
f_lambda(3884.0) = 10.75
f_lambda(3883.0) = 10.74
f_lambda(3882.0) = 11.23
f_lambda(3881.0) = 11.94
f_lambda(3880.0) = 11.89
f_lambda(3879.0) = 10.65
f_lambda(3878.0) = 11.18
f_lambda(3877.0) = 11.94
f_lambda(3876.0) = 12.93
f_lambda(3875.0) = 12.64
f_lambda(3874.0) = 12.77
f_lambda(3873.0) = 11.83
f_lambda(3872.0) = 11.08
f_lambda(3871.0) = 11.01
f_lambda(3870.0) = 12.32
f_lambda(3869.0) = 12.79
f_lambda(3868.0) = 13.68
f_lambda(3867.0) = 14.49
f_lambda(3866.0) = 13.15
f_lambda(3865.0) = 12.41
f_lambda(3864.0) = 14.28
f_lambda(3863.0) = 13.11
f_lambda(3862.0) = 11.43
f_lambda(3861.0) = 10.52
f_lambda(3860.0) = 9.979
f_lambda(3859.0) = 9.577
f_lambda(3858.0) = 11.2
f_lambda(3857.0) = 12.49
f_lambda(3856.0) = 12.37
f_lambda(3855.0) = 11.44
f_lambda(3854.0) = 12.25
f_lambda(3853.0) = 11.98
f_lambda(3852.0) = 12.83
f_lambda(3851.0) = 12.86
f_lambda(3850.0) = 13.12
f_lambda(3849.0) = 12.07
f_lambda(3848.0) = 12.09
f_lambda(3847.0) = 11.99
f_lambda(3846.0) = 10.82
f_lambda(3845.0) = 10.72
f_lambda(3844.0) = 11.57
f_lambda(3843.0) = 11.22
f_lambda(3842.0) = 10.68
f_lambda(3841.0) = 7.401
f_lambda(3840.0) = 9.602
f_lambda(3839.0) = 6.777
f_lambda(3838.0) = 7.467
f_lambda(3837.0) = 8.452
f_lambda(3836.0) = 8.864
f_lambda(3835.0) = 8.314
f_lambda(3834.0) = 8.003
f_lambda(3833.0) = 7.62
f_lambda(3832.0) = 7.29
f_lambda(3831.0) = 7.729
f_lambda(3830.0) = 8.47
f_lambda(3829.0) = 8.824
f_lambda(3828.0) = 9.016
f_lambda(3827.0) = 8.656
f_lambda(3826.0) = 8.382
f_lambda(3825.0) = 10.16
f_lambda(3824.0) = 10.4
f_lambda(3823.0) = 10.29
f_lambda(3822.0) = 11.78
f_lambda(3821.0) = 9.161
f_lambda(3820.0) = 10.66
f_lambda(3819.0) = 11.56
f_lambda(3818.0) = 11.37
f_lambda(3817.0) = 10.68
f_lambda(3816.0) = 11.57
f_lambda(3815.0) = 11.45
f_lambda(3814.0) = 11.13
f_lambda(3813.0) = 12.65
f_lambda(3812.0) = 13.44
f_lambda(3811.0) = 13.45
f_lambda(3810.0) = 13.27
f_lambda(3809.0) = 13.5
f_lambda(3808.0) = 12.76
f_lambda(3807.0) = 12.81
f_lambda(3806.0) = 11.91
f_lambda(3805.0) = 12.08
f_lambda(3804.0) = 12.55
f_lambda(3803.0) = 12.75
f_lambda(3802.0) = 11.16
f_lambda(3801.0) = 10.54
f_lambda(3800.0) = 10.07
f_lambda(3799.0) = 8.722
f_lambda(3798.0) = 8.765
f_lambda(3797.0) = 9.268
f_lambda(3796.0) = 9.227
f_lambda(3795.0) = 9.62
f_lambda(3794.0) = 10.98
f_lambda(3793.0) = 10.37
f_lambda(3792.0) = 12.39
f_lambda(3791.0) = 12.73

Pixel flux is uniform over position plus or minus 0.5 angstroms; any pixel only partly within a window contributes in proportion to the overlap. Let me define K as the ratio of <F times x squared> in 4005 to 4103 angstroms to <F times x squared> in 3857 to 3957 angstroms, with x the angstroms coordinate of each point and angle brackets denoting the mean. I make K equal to 1.67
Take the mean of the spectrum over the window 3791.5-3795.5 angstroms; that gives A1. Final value 10.8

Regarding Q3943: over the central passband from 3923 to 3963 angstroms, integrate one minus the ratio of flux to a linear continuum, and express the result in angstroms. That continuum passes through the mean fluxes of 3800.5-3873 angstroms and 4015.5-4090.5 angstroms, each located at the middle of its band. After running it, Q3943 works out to 9.5 angstroms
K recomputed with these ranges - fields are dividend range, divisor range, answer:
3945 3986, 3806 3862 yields 1.28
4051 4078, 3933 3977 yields 1.76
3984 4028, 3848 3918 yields 1.59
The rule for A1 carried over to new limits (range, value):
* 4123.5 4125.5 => 18.8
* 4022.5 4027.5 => 19.6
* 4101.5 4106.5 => 15.9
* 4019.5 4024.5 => 20.4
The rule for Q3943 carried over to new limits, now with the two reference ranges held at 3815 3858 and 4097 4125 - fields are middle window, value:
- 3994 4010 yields -3.57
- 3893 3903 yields -1.22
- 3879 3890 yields 0.11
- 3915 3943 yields 5.08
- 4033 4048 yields -2.73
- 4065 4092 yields -3.81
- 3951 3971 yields 2.98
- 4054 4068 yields -1.68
